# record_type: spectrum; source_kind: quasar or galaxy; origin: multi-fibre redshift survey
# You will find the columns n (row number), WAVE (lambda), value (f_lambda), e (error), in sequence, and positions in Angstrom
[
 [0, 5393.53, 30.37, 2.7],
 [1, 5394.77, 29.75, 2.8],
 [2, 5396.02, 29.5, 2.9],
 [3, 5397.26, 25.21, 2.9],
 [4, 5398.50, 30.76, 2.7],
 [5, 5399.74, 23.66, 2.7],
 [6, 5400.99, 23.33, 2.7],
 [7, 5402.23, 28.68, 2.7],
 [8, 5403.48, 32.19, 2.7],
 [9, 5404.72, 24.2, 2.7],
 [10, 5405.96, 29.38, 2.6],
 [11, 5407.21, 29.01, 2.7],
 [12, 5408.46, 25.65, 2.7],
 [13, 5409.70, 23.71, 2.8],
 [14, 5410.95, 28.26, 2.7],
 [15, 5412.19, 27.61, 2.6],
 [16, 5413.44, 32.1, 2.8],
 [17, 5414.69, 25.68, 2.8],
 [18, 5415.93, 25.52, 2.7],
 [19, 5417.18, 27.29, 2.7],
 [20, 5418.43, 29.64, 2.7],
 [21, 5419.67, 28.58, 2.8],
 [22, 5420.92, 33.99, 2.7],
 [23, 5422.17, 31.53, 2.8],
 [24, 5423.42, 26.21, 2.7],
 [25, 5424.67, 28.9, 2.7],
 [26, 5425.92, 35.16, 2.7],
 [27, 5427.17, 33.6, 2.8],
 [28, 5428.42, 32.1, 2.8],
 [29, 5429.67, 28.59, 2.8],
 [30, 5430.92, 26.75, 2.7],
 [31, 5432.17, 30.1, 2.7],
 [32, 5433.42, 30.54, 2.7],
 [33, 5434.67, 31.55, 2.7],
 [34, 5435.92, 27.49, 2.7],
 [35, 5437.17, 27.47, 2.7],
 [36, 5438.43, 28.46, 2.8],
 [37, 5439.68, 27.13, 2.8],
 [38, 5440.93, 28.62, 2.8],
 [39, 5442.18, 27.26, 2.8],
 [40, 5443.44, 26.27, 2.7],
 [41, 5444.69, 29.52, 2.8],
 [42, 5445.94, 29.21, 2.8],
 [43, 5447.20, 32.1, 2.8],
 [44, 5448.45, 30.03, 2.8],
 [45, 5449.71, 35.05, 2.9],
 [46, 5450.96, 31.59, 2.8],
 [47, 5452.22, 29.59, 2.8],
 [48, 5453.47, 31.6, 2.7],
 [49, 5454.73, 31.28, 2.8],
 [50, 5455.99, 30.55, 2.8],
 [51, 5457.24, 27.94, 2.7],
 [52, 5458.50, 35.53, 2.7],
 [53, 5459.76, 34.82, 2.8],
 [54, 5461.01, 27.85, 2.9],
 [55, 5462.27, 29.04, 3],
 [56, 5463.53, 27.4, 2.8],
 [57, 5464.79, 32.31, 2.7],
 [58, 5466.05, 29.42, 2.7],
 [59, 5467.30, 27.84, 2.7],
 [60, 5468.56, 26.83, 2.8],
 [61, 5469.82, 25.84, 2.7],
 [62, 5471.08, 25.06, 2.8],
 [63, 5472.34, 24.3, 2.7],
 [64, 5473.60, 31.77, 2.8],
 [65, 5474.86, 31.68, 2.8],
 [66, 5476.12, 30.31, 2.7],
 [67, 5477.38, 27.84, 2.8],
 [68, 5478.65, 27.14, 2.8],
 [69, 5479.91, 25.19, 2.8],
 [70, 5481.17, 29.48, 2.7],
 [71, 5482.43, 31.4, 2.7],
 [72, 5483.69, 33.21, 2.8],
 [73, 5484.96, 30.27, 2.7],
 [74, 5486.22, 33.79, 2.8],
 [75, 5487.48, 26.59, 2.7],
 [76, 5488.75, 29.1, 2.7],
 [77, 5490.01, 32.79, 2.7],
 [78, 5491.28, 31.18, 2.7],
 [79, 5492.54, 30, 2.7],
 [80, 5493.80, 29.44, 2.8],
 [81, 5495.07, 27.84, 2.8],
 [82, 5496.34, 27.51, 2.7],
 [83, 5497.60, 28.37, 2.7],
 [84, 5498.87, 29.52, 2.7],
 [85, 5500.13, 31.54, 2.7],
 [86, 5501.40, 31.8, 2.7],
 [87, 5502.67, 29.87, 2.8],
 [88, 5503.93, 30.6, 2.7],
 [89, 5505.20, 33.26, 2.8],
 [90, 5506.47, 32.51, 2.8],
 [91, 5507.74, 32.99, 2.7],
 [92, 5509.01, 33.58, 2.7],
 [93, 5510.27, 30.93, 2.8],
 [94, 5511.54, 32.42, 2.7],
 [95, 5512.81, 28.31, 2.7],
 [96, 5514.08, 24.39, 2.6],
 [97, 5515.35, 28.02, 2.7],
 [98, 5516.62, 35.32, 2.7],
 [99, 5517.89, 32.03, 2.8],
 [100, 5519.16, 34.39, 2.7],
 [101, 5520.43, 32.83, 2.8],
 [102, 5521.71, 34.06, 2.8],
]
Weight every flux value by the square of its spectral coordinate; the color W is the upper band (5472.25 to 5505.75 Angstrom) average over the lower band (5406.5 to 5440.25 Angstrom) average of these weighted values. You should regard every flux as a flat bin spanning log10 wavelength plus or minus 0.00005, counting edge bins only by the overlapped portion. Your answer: 1.06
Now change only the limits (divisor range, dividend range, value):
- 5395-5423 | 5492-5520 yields 1.14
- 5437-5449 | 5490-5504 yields 1.06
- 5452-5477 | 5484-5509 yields 1.05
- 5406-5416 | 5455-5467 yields 1.13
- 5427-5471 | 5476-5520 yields 1.04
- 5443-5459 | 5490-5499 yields 0.97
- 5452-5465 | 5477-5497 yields 0.97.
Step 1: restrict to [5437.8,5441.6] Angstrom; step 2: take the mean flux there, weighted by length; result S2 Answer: 28.1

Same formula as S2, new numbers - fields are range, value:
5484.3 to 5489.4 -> 29.9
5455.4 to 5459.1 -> 31.3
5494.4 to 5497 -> 27.7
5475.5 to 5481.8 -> 28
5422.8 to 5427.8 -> 31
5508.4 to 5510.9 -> 32.4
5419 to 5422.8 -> 31.4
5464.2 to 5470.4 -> 28.5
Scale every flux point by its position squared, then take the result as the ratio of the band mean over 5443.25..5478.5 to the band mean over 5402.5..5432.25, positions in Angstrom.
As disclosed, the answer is 1.0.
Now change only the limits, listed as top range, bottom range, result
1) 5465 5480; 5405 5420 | 1.04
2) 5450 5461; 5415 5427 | 1.07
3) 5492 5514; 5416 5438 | 1.05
